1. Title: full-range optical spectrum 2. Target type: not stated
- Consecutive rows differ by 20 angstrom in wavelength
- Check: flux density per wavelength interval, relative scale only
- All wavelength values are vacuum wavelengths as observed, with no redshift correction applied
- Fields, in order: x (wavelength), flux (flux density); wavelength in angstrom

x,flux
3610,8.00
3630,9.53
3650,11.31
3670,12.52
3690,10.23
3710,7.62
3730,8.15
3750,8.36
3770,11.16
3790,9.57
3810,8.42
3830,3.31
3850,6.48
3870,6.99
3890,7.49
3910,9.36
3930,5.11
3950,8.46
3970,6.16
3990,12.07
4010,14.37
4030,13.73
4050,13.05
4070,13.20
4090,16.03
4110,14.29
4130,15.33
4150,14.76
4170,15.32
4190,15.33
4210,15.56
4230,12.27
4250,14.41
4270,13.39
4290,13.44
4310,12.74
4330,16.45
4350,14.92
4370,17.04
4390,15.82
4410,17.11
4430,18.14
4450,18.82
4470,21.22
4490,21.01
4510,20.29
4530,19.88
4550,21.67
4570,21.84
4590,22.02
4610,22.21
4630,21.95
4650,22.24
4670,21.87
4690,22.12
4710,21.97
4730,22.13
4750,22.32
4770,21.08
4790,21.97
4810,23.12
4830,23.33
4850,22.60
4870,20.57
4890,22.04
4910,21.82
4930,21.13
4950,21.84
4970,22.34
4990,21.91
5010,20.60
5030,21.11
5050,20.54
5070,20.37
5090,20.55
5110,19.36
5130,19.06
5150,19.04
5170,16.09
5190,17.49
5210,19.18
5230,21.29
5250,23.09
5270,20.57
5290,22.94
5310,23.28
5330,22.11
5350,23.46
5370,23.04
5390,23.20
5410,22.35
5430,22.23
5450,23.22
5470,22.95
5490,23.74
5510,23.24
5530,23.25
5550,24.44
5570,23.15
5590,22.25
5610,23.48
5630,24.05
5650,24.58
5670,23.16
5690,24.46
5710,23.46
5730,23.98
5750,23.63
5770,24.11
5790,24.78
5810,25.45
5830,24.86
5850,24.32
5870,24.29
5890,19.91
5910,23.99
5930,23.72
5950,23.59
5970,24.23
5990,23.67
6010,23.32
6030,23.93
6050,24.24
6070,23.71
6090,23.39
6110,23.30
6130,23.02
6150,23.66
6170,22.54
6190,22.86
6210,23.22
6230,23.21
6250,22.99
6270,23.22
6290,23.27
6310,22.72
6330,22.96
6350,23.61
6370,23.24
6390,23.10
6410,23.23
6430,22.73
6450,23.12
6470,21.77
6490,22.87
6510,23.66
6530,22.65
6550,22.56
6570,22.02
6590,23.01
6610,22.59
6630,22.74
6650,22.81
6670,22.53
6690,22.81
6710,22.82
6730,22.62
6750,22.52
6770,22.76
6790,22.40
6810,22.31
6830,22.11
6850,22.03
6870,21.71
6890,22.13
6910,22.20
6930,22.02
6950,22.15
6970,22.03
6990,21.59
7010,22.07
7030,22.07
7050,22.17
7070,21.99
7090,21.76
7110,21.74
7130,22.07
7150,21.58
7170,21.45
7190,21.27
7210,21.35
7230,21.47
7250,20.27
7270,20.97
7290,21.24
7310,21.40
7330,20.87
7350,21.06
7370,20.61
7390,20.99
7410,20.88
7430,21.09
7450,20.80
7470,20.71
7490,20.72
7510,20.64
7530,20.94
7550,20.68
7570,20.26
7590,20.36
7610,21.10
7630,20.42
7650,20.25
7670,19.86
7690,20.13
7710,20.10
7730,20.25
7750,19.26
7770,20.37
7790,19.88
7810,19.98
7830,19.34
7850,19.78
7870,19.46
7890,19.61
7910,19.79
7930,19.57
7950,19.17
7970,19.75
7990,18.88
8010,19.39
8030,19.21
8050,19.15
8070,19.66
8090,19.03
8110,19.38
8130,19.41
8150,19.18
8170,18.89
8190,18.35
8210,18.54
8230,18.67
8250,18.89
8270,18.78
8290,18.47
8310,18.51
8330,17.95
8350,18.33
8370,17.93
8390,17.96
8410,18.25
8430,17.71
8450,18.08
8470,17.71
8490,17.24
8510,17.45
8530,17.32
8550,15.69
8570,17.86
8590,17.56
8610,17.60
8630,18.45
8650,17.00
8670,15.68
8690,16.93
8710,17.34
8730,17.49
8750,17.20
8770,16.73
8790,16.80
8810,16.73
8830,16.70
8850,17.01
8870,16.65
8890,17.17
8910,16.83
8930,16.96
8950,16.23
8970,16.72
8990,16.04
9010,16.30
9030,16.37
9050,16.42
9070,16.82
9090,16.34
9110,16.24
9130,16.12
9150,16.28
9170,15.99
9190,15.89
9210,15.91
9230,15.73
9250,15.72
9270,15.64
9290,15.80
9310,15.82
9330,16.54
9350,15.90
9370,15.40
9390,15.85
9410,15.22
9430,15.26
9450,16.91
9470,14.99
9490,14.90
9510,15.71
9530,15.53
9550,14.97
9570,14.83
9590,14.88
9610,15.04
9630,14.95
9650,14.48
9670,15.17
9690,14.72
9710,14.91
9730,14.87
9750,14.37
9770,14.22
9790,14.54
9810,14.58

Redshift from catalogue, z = 0.00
